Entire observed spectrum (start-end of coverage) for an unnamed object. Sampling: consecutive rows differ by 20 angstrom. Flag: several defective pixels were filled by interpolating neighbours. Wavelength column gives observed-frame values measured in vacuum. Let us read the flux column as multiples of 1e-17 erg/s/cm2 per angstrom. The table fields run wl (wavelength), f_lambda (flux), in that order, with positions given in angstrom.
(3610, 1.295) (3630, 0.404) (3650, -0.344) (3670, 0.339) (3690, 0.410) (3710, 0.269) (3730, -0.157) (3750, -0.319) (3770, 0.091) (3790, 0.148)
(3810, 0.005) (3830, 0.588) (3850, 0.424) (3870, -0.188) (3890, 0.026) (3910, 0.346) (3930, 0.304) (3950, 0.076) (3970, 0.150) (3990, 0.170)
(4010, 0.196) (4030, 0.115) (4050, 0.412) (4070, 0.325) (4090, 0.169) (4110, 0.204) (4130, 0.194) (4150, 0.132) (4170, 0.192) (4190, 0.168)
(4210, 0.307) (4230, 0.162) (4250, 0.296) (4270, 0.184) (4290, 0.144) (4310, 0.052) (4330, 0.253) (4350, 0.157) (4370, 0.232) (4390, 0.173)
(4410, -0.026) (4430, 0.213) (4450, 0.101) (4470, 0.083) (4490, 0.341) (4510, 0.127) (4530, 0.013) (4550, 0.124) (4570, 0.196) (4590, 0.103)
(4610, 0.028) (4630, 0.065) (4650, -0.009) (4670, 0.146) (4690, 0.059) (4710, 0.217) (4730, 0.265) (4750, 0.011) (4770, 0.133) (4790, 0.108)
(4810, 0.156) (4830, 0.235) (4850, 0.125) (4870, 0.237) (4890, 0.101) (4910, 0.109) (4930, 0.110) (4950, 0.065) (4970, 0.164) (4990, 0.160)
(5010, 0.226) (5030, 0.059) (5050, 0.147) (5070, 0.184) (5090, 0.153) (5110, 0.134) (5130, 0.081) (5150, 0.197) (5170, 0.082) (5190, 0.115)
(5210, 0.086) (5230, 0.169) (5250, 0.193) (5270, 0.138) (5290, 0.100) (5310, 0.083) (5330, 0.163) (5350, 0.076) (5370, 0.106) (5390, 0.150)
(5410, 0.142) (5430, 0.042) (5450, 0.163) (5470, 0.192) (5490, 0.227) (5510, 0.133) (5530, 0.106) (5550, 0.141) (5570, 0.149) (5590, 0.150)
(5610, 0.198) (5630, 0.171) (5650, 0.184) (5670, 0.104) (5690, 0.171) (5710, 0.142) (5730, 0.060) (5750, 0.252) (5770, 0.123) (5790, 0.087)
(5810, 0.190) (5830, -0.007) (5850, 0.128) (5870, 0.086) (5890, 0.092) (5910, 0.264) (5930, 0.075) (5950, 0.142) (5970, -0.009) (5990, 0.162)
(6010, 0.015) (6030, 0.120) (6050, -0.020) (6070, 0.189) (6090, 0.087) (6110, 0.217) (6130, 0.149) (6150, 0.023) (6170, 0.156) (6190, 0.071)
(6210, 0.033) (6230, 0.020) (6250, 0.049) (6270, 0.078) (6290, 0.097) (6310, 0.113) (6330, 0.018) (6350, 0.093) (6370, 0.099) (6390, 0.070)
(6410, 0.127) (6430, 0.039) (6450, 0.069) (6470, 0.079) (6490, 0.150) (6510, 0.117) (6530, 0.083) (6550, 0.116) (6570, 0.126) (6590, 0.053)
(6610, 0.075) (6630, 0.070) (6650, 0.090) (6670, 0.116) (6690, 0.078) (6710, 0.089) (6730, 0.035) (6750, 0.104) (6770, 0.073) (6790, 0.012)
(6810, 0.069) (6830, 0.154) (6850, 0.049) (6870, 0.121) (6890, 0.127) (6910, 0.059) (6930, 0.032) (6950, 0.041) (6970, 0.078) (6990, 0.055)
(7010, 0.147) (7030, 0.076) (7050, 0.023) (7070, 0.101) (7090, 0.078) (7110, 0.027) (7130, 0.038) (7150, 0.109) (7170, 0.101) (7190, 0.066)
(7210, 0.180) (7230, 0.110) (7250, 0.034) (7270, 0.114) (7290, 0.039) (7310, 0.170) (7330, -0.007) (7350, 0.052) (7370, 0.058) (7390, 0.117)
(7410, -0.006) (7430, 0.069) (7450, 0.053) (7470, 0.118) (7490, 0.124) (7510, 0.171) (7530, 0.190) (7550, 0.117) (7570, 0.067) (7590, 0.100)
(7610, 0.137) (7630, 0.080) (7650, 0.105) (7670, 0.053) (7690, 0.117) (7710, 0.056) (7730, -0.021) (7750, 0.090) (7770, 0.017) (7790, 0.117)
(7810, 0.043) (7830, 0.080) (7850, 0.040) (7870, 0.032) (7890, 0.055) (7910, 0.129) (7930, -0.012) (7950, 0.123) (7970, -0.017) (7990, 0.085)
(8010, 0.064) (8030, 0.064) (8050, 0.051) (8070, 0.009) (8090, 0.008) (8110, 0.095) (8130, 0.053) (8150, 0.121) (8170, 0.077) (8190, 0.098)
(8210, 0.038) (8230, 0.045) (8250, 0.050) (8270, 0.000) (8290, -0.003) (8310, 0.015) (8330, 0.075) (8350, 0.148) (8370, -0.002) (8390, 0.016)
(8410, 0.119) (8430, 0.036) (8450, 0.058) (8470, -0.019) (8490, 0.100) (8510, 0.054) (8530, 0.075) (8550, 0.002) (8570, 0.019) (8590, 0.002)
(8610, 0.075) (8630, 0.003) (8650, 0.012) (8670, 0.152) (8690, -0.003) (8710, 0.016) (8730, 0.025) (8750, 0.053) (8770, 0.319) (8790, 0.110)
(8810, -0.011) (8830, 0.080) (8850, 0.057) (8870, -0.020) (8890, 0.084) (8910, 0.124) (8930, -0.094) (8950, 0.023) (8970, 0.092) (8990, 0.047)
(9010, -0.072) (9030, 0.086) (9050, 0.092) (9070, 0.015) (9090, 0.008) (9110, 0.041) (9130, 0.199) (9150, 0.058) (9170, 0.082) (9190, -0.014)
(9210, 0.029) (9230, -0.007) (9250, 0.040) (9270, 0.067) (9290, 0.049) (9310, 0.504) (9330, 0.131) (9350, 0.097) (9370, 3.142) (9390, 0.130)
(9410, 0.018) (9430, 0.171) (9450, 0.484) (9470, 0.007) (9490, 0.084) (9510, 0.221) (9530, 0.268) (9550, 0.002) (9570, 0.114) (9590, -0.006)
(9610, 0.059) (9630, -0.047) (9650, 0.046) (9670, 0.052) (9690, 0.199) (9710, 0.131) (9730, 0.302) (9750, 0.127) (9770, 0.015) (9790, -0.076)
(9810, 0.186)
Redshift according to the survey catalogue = 1.448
